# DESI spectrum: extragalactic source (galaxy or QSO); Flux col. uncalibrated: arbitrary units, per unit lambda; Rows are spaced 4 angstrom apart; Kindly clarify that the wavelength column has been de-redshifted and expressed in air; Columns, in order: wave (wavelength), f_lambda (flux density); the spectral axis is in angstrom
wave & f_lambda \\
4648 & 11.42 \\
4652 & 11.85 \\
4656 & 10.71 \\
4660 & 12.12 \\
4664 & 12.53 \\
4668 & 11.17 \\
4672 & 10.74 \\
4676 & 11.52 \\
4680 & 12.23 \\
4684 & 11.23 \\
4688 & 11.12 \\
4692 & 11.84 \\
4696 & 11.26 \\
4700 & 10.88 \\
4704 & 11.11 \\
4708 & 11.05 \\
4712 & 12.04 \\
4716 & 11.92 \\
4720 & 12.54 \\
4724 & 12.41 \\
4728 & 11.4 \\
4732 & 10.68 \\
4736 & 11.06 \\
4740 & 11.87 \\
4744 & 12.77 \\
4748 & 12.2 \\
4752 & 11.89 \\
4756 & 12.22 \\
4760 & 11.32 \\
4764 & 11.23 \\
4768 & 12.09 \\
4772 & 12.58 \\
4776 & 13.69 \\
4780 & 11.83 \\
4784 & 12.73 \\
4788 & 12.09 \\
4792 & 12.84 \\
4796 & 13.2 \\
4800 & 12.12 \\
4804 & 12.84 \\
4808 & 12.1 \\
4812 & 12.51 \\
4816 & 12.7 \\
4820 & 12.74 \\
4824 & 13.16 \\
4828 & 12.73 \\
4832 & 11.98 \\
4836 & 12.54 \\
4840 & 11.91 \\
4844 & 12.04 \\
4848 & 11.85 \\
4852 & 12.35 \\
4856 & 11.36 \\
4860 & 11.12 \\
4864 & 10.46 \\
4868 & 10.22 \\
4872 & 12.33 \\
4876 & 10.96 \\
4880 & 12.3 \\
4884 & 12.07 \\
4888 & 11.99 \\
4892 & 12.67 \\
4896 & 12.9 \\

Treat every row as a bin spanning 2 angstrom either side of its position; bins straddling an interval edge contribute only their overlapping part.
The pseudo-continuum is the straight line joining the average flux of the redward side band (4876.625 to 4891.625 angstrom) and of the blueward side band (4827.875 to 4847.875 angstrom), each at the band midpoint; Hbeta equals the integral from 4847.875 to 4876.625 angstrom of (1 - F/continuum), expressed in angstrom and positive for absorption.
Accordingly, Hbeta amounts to 1.9 angstrom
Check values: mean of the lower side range 12.2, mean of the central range 11.3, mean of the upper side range 12.1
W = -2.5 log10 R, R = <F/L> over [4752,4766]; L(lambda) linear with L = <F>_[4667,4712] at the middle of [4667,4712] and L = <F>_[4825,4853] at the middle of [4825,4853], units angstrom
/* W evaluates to 0.01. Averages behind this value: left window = 11.3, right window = 12.2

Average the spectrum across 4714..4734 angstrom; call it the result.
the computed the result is 11.8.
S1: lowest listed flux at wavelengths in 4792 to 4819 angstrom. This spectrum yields 12.1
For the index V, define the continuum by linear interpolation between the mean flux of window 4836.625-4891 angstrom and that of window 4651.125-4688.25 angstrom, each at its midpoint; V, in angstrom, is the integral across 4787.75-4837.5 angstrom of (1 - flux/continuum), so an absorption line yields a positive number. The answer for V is -4.2 angstrom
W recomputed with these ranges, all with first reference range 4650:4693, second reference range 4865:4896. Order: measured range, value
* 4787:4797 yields -0.091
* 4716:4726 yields -0.068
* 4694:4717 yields 0.022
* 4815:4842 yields -0.070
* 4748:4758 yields -0.040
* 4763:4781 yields -0.062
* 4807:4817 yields -0.064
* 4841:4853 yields -0.024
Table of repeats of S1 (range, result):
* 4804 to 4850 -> 11.85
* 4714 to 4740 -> 10.68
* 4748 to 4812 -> 11.23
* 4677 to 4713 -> 10.88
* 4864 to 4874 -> 10.22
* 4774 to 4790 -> 11.83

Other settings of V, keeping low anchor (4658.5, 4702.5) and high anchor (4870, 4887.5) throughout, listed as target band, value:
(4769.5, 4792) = -1.7 angstrom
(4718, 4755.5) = -0.8 angstrom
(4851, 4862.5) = 0.4 angstrom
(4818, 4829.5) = -1.1 angstrom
